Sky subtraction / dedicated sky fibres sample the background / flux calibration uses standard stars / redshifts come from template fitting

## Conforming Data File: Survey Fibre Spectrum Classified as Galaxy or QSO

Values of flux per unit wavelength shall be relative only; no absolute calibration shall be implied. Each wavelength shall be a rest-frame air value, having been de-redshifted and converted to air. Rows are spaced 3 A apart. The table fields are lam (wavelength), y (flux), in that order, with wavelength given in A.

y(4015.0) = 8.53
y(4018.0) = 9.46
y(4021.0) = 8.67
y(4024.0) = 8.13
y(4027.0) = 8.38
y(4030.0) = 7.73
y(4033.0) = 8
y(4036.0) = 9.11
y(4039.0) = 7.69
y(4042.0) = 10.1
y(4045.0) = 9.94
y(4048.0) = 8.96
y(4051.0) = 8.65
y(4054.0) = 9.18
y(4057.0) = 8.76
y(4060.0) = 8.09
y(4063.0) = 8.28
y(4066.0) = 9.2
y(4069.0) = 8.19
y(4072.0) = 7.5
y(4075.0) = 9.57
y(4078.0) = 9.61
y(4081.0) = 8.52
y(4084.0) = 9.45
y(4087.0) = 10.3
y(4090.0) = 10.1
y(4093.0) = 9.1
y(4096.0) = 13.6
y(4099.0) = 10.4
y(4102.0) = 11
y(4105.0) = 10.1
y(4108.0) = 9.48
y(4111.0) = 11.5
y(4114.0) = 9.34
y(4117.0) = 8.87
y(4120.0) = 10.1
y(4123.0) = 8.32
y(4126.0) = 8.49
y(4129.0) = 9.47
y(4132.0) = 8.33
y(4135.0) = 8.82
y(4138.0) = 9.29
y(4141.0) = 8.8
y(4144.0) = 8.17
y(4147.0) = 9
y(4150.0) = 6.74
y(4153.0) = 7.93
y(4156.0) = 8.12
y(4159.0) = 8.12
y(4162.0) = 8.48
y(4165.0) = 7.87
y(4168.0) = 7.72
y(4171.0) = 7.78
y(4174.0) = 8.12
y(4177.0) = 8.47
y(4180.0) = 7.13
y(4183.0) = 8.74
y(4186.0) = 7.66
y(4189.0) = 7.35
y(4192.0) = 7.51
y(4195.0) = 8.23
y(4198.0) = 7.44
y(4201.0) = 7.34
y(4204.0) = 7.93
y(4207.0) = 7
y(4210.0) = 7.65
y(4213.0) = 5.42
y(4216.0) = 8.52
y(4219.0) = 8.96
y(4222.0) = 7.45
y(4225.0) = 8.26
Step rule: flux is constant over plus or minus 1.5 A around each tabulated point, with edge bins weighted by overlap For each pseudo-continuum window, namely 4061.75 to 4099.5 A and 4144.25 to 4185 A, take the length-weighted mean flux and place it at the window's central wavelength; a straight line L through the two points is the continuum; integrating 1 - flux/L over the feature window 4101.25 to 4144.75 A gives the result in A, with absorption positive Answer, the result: -2.8 A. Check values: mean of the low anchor 9.51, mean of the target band 9.33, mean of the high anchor 8.02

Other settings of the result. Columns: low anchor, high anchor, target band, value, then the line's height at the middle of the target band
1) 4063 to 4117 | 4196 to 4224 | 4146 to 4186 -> 1.7 A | 8.36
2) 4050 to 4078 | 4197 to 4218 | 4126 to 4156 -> -2.0 A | 7.96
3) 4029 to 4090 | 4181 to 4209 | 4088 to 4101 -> -3.4 A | 8.57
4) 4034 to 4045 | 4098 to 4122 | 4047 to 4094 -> 2.6 A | 9.5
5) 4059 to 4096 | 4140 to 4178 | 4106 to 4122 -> -2.1 A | 8.7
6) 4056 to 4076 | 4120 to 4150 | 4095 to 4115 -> -4.9 A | 8.61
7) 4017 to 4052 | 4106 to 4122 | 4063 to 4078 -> 0.9 A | 9.22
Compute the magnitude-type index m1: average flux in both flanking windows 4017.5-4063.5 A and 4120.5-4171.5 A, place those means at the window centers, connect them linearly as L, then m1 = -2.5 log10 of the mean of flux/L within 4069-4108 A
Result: -0.16 mag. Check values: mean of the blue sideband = 8.69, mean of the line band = 9.85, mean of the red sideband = 8.37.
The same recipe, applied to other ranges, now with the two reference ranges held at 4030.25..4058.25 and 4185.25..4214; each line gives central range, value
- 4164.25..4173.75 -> -0.02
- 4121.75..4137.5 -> -0.09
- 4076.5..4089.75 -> -0.12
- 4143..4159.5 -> -0.02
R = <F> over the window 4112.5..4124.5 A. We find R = 9.16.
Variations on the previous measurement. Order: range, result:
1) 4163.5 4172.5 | 7.79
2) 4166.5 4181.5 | 7.84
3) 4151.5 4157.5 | 8.03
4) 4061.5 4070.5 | 8.56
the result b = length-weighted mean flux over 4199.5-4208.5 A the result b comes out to 7.42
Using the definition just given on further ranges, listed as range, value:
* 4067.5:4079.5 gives 8.72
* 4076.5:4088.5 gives 9.47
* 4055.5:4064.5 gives 8.38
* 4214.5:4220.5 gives 8.74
